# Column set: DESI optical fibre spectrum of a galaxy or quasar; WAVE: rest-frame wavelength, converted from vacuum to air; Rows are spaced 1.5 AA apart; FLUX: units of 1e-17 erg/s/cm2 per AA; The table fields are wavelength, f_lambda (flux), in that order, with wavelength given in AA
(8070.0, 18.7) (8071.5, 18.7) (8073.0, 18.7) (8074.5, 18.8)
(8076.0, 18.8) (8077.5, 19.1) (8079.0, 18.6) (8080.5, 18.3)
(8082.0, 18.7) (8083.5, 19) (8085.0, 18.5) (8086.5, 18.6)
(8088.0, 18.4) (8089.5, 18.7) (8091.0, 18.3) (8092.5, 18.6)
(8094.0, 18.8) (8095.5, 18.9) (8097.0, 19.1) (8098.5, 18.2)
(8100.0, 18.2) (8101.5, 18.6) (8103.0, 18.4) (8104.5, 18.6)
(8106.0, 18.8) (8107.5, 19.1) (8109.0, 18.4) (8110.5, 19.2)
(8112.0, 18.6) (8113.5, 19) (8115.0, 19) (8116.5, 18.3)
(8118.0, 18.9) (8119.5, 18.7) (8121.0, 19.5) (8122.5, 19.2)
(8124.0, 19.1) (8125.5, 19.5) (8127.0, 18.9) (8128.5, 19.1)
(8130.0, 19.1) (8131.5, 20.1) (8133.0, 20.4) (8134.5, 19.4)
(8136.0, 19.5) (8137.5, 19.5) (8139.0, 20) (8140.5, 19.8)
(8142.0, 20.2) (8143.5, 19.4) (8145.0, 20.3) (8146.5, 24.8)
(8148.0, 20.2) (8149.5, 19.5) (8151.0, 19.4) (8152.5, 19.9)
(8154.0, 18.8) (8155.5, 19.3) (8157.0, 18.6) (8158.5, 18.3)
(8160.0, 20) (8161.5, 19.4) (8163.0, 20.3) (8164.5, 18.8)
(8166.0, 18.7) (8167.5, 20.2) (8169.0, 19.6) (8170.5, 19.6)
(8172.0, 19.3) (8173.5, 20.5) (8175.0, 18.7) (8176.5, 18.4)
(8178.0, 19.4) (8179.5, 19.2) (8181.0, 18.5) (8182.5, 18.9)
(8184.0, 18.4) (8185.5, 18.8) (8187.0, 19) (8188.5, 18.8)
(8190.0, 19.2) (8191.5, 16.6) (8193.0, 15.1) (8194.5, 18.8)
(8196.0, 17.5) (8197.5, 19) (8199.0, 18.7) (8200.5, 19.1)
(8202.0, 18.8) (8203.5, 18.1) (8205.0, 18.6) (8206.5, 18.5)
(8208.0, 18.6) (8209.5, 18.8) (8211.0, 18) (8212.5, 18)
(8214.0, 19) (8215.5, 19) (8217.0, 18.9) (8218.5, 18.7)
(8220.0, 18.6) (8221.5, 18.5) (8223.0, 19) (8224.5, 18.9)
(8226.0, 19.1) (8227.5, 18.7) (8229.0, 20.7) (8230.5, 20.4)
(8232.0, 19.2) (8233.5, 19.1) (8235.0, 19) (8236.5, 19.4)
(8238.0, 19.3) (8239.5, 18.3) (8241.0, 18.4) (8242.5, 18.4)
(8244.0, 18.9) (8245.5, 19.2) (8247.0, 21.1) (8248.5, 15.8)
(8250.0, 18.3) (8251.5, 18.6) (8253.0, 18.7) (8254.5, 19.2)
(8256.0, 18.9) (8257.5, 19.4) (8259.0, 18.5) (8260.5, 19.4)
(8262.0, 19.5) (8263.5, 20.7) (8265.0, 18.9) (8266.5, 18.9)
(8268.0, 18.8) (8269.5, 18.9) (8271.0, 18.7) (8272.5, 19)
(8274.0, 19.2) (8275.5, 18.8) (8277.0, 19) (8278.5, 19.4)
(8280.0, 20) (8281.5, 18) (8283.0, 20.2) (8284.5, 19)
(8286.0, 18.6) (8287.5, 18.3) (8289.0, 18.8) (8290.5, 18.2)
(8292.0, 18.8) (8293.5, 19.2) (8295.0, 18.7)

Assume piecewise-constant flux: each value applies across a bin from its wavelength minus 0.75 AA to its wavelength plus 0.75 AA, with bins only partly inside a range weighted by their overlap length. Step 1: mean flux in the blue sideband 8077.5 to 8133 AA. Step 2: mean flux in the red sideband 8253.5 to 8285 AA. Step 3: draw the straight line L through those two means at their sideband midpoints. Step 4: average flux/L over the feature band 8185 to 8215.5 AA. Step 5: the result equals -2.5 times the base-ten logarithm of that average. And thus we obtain 0.04 mag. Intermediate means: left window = 18.8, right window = 19.2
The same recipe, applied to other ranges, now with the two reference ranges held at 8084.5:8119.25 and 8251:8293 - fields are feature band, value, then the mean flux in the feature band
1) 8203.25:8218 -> 0.02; 18.6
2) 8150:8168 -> -0.03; 19.3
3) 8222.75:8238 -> -0.02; 19.4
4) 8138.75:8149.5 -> -0.10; 20.6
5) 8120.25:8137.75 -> -0.04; 19.4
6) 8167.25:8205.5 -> 0.01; 18.7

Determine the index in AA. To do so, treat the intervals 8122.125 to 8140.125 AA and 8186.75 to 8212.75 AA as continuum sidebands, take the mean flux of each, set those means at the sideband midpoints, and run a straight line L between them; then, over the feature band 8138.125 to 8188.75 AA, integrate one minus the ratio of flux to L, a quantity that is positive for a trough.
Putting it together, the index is -1.6 AA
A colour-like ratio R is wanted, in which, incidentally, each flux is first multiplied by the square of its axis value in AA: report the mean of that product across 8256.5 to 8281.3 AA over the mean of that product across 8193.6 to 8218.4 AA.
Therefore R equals 1.05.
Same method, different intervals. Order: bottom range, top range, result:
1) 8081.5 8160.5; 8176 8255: 1.00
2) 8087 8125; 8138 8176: 1.07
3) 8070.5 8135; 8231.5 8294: 1.05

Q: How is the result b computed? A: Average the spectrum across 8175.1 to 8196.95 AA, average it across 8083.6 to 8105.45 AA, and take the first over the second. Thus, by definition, 1.0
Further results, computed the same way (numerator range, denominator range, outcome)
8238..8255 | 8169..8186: 0.98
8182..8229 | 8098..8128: 0.99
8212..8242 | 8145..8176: 0.97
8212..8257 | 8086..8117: 1.01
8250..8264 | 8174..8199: 1.04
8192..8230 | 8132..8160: 0.94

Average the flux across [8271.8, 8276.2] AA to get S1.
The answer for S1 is 19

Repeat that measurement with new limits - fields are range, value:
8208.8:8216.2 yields 18.6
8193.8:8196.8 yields 18.2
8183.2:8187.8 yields 18.7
